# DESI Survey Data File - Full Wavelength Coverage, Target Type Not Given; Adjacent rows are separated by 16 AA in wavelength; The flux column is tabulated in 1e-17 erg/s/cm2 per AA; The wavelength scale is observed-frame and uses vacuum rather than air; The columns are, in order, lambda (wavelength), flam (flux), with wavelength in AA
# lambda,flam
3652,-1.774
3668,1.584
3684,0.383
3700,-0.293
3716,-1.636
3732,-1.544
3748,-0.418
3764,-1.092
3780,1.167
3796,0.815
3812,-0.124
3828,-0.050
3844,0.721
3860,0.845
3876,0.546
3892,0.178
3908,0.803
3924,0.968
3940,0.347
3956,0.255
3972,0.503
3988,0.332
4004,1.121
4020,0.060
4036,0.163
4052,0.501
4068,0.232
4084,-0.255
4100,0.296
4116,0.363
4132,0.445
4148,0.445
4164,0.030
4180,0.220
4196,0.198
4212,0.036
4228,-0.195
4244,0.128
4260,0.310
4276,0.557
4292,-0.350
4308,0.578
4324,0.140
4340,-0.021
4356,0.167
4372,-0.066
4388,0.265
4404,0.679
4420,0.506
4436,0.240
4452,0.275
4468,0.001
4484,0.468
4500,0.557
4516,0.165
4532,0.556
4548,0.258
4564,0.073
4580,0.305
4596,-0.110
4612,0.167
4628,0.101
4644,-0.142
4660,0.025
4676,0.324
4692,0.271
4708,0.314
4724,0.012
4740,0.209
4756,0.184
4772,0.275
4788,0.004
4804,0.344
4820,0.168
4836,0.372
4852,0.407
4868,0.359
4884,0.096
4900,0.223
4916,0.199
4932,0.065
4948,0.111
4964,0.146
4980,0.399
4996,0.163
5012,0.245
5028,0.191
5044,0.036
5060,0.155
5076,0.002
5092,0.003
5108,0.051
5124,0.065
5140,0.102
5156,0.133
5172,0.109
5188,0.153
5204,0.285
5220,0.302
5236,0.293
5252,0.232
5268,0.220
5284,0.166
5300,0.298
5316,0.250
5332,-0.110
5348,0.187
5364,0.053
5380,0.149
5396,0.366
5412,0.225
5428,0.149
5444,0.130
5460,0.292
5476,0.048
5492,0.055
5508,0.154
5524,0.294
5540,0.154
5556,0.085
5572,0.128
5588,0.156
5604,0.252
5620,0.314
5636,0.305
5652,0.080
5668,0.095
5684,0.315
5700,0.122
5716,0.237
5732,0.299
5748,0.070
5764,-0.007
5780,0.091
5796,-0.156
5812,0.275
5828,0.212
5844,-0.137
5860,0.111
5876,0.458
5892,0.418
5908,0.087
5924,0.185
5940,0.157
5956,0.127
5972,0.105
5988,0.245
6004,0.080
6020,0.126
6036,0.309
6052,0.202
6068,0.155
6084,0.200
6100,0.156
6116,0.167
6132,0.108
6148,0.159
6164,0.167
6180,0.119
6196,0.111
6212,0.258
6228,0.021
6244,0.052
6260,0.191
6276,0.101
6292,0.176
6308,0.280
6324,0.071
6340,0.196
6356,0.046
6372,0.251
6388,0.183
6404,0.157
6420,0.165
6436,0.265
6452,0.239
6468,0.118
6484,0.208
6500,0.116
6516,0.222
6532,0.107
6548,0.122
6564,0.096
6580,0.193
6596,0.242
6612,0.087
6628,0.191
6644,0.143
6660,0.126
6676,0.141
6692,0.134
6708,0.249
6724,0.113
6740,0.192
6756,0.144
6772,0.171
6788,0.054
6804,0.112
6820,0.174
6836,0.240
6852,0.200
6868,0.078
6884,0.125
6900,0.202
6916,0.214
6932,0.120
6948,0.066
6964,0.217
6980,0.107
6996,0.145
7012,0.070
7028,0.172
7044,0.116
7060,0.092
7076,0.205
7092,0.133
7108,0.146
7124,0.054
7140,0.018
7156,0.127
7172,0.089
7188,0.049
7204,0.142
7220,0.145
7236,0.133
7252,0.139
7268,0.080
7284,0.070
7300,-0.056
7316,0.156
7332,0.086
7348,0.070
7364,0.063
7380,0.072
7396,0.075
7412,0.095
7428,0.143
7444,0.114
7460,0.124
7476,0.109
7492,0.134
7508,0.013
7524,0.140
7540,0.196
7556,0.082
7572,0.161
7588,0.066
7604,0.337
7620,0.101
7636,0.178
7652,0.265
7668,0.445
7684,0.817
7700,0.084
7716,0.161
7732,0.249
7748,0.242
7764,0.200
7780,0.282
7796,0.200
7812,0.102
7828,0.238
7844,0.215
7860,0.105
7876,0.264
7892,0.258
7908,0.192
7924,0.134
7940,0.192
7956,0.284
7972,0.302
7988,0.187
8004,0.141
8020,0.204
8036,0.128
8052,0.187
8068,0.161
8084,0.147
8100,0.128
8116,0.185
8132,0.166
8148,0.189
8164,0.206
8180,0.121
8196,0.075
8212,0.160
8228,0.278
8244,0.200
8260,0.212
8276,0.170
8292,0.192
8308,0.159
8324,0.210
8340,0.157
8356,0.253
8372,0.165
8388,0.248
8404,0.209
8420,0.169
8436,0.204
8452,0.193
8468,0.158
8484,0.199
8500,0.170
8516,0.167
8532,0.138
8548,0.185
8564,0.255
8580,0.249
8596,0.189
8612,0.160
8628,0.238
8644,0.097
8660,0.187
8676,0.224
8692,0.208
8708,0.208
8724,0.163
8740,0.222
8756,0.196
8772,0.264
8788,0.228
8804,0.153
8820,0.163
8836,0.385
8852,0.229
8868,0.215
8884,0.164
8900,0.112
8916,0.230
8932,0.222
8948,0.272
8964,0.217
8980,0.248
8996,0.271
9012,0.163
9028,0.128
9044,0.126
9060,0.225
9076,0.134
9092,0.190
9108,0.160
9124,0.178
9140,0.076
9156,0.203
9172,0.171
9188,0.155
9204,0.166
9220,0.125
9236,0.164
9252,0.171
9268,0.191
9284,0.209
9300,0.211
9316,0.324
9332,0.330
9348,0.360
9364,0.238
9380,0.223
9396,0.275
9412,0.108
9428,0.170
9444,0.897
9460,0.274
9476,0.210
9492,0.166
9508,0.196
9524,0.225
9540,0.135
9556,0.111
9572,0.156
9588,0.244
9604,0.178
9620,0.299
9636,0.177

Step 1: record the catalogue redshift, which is 1.059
